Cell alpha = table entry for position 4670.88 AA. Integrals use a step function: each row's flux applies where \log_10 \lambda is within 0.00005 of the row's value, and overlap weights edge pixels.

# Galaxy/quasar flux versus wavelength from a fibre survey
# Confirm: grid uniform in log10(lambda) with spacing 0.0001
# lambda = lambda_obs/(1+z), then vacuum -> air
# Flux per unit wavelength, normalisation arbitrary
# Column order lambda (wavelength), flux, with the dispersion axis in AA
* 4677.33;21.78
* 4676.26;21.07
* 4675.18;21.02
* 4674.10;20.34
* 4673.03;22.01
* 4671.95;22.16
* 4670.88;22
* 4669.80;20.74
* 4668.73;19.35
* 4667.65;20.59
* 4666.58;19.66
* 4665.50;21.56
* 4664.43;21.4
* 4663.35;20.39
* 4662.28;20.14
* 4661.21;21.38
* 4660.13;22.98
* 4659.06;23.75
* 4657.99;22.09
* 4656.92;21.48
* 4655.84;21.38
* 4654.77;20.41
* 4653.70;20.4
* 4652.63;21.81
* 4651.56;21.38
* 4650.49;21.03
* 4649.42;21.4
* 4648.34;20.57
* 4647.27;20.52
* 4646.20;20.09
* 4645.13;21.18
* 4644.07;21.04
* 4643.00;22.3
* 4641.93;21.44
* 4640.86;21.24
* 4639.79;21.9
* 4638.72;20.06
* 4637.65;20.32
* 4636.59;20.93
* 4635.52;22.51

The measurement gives 22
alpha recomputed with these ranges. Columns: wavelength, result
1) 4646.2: 20.09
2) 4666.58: 19.66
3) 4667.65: 20.59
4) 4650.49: 21.03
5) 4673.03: 22.01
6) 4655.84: 21.38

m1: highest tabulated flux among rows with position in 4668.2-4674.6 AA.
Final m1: 22.16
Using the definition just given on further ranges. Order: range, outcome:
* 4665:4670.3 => 21.56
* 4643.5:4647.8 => 21.18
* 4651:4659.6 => 23.75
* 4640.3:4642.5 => 21.44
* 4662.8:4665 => 21.4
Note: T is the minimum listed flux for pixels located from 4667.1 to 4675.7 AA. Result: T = 19.35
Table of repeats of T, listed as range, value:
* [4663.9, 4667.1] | 19.66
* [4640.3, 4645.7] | 21.04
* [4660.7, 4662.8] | 20.14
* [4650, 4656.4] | 20.4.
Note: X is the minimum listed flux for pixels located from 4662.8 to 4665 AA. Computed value 20.39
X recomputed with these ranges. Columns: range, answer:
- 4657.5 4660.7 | 22.09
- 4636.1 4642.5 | 20.06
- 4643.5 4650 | 20.09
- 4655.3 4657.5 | 21.38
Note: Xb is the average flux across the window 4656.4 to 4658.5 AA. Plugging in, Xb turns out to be 21.8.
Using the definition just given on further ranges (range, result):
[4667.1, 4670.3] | 20.2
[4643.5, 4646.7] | 20.8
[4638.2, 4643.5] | 21.4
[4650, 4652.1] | 21.2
